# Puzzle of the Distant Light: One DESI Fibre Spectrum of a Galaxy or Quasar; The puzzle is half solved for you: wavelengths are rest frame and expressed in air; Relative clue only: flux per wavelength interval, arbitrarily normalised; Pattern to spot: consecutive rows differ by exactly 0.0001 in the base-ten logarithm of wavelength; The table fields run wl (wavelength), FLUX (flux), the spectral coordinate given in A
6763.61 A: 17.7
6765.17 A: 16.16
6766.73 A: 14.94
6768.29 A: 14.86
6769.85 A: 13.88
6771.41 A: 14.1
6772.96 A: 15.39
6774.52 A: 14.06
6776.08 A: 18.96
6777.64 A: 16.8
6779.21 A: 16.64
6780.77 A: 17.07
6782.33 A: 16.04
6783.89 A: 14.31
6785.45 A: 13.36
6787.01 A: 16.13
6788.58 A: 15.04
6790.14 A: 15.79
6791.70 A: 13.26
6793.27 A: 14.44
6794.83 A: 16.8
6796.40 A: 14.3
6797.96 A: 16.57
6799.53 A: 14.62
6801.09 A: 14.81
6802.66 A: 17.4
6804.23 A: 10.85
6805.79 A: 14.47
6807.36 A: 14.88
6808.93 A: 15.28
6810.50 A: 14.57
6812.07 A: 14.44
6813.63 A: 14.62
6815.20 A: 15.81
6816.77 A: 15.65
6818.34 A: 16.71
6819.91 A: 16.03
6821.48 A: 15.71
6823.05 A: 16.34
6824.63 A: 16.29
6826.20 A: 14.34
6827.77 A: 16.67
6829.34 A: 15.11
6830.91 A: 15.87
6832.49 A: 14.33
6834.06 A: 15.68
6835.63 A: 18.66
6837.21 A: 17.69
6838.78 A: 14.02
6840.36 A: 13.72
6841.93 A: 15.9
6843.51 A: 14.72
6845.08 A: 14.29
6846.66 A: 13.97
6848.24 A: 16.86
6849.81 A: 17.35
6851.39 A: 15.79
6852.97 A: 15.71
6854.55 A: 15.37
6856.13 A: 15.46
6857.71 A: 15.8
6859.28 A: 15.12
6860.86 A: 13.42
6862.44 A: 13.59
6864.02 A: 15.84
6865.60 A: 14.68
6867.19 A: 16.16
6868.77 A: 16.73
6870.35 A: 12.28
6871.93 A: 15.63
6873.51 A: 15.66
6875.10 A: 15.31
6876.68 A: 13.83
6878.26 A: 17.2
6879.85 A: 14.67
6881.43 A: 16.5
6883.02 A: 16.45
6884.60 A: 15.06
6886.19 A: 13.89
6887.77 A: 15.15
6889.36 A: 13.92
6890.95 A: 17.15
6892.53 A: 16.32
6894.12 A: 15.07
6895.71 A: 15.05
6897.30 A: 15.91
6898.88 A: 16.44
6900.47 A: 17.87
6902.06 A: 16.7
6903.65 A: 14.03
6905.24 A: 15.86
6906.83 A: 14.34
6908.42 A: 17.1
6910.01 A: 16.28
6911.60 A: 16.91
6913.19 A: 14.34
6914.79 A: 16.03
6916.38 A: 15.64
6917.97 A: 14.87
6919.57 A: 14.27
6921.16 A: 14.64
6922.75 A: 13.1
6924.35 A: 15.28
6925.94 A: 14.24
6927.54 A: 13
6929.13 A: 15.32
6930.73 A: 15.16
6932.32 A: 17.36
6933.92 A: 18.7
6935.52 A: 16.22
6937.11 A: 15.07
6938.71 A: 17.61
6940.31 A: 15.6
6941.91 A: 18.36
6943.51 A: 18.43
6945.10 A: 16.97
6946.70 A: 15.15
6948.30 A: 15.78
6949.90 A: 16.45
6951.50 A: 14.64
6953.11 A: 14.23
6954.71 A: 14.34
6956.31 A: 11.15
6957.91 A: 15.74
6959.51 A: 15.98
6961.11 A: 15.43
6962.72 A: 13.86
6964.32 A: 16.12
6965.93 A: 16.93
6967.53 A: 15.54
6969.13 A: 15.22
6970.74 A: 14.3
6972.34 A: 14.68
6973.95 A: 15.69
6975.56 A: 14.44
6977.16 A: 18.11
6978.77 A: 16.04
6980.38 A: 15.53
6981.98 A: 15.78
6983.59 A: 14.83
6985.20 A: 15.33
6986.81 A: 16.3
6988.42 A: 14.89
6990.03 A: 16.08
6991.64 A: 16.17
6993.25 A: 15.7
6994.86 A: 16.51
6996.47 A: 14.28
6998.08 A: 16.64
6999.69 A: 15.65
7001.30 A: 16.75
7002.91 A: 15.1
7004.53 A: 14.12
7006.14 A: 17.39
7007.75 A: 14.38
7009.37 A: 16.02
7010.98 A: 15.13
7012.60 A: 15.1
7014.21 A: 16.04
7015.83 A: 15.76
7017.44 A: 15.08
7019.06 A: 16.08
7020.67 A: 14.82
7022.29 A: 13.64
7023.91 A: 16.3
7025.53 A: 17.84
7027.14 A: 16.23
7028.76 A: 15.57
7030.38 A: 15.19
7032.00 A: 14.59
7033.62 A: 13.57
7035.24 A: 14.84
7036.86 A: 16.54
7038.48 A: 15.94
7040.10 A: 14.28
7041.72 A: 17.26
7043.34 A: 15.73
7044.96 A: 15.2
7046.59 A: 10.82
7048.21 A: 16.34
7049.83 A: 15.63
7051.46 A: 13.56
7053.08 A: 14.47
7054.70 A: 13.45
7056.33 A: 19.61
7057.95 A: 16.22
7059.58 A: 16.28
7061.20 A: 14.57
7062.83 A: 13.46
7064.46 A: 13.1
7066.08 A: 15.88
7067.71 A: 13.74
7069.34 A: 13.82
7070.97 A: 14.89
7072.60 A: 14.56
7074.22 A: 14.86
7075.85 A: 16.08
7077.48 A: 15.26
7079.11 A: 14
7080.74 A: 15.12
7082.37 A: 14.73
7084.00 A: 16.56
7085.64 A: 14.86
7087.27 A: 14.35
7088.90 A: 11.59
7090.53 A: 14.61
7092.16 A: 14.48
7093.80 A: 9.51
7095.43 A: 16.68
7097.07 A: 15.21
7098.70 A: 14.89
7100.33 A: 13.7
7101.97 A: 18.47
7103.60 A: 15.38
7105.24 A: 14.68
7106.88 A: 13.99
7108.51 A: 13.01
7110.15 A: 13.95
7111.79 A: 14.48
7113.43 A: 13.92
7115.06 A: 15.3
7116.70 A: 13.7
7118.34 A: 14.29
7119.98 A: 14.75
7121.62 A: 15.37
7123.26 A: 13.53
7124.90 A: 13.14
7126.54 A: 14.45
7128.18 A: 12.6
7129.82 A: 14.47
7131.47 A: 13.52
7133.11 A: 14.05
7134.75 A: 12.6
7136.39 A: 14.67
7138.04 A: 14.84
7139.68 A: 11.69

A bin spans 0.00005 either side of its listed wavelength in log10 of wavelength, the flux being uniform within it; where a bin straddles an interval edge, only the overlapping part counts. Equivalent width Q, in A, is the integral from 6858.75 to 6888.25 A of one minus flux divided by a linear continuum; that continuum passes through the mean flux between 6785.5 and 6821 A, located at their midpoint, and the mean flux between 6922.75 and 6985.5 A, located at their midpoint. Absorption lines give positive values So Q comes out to 0.4 A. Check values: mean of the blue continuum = 15.1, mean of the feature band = 15.1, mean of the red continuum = 15.6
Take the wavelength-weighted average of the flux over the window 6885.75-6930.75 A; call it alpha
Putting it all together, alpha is 15.3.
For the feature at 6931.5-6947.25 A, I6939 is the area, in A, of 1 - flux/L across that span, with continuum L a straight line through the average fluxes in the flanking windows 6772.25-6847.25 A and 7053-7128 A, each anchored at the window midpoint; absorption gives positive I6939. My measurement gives -2.0 A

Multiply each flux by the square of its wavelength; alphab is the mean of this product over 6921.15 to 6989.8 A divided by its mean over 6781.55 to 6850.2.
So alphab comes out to 1.1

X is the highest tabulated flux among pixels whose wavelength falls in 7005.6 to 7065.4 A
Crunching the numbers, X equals 19.61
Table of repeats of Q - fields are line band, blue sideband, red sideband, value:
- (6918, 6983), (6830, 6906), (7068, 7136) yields -1.80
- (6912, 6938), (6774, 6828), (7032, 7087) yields -0.06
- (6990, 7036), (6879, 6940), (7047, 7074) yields -1.24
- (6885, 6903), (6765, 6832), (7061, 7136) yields -0.87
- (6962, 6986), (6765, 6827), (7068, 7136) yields -1.21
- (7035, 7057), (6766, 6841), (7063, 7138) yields -1.05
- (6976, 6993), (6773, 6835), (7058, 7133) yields -1.21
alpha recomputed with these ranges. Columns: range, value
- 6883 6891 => 15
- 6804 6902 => 15.4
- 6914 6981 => 15.5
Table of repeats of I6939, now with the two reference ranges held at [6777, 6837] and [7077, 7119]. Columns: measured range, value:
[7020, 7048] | -1.0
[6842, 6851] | -0.1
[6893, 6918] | -1.2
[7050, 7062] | -0.7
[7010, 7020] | -0.5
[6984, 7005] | -1.2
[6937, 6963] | -1.1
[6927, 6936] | -0.6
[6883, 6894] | -0.1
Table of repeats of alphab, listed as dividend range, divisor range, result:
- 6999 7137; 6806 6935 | 1.02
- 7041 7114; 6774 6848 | 1.03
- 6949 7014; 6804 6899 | 1.04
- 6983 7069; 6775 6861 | 1.05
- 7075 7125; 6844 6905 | 1.00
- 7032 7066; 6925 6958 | 0.99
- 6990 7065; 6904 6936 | 1.03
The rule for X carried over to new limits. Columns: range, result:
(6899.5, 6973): 18.7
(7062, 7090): 16.56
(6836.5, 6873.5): 17.69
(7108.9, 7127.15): 15.37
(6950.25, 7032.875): 18.11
